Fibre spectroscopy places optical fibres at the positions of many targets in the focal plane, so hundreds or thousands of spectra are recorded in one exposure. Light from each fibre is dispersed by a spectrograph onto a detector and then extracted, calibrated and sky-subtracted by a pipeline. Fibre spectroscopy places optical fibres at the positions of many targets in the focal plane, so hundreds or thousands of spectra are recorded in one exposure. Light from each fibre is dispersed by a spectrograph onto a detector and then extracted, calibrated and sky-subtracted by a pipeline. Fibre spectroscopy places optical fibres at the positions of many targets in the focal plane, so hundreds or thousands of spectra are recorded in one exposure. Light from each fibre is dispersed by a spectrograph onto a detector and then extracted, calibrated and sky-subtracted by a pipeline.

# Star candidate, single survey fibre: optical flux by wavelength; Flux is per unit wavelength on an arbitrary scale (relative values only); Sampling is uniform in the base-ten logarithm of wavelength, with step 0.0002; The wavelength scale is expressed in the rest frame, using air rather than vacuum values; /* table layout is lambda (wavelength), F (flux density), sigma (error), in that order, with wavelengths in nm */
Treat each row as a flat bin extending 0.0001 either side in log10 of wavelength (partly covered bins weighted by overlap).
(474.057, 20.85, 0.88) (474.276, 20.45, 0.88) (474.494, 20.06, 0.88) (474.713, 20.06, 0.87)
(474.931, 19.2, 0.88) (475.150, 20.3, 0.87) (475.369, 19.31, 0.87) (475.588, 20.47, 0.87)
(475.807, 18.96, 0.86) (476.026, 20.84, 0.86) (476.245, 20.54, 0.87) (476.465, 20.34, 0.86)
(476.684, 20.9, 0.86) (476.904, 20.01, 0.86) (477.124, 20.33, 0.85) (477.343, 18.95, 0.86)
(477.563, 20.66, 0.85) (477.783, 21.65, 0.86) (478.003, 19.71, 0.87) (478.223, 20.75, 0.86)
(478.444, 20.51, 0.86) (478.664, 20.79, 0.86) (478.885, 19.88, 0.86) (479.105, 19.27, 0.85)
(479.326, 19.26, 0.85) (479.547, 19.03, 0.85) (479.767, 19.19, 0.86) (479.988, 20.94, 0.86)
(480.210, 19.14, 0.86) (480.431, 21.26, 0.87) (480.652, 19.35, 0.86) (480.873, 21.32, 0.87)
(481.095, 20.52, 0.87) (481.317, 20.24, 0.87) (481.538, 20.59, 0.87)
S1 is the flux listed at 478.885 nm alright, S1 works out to 19.88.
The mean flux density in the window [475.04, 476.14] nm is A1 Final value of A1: 20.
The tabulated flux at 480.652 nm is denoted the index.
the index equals 19.35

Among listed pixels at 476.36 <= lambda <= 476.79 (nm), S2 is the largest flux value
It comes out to 20.9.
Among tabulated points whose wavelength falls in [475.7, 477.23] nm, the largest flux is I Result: 20.9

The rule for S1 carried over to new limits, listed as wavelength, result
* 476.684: 20.9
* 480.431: 21.26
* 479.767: 19.19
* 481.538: 20.59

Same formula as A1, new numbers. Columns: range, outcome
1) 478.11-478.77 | 20.7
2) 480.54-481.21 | 20.4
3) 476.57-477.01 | 20.5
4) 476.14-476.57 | 20.4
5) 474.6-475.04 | 19.6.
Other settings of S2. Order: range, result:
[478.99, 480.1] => 20.94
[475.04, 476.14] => 20.84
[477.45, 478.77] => 21.65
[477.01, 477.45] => 20.33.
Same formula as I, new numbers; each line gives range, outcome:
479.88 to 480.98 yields 21.32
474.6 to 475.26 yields 20.3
